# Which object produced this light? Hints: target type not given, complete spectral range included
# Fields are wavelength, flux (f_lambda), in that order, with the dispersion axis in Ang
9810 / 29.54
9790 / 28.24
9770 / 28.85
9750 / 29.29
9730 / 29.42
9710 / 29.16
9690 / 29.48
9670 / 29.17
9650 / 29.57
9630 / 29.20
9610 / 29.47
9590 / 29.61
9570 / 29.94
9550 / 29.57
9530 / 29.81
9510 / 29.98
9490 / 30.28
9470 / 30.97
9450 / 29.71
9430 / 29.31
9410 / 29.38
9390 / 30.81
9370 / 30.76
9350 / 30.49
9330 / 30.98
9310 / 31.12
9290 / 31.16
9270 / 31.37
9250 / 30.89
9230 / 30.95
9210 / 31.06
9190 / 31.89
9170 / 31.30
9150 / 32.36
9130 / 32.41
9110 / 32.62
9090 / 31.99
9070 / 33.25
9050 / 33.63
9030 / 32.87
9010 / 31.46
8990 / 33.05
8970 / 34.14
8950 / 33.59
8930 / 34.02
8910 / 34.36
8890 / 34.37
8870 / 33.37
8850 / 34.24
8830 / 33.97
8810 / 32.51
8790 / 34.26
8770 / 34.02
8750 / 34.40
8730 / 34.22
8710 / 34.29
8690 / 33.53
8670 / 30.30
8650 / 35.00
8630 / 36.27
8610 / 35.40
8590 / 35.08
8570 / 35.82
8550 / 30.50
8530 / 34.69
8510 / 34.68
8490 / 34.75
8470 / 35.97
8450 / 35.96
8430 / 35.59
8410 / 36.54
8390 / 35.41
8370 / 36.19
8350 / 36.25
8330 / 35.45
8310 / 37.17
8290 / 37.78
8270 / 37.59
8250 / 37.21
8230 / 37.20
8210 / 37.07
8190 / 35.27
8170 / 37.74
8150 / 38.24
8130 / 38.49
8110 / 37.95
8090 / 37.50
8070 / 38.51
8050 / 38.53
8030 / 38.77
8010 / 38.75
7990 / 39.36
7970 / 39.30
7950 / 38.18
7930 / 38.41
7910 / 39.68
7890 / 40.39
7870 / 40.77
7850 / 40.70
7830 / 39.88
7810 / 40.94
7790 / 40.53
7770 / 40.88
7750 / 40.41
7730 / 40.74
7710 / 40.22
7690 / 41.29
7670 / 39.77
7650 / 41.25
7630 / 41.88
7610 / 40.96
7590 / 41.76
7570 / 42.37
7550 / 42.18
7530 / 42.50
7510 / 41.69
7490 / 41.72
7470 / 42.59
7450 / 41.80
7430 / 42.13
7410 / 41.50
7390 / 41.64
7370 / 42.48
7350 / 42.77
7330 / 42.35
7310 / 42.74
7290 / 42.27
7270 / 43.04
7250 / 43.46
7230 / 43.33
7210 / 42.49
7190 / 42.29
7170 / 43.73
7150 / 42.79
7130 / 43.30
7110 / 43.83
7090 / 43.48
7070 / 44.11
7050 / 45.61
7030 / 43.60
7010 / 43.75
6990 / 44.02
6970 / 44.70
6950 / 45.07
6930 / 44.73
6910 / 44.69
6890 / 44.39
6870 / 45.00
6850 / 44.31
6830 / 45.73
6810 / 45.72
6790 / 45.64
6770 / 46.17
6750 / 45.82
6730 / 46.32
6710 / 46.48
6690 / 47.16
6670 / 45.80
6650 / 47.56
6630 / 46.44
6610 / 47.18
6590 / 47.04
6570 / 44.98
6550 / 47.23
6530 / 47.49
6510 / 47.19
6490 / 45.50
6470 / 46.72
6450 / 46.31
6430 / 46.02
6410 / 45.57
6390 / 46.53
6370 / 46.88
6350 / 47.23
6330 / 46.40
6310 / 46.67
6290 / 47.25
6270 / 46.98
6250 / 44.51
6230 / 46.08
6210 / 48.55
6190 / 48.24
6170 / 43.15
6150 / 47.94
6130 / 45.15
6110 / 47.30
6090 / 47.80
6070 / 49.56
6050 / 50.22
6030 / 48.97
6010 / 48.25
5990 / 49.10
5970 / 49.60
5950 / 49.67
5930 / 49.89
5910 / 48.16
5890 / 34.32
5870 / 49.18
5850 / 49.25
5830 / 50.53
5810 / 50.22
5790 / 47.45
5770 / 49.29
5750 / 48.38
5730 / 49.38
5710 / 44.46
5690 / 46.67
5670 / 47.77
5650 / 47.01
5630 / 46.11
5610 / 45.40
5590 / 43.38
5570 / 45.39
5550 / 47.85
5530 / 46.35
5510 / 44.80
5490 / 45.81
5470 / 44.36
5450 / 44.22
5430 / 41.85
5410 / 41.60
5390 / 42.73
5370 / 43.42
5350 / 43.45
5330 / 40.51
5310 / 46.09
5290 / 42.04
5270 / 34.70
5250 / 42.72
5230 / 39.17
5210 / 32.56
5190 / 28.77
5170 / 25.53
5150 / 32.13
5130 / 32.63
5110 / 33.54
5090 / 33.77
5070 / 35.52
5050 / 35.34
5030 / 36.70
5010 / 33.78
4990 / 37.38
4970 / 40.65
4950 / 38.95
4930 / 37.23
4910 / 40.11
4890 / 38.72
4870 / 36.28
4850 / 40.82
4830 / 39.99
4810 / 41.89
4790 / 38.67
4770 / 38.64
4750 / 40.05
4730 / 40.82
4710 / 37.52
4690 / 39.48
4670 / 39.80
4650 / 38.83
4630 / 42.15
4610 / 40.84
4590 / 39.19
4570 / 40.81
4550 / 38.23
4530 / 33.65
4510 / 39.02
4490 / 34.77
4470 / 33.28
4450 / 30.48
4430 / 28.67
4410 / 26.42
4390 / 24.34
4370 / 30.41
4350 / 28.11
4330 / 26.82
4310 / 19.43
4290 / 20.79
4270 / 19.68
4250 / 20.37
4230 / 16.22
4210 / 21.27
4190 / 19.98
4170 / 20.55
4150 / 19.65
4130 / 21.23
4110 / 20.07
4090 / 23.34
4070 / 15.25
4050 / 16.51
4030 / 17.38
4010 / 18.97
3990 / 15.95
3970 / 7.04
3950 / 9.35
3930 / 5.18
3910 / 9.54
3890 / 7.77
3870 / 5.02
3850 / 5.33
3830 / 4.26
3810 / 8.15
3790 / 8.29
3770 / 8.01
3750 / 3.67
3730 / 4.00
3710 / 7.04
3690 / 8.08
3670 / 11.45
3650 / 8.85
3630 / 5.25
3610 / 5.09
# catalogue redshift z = 0.00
